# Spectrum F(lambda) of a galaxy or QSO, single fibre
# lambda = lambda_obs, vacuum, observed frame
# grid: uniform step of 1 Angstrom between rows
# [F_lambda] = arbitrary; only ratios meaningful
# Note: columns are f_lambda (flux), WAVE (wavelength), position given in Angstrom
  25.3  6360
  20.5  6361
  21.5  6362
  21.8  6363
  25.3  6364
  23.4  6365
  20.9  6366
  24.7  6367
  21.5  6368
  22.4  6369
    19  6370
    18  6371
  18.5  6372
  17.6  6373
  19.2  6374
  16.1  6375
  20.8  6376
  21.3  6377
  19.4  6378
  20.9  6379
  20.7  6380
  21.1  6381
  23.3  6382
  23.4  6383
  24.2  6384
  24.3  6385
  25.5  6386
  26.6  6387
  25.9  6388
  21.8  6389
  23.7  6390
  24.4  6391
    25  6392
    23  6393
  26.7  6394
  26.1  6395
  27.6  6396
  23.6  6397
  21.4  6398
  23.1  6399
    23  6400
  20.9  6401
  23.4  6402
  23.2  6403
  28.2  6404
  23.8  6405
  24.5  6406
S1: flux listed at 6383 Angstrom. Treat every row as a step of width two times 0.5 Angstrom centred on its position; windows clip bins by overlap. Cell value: 23.4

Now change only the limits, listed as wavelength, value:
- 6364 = 25.3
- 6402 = 23.4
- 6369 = 22.4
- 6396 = 27.6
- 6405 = 23.8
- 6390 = 23.7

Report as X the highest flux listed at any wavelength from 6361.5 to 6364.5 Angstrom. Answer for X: 25.3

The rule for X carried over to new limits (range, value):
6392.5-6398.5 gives 27.6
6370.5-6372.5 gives 18.5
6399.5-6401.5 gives 23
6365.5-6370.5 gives 24.7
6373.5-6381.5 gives 21.3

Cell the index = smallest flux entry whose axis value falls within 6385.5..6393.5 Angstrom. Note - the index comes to 21.8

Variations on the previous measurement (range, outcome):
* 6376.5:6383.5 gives 19.4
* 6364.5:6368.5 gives 20.9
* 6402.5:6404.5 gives 23.2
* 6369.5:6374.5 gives 17.6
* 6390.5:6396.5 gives 23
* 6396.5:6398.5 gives 21.4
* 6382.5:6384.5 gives 23.4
